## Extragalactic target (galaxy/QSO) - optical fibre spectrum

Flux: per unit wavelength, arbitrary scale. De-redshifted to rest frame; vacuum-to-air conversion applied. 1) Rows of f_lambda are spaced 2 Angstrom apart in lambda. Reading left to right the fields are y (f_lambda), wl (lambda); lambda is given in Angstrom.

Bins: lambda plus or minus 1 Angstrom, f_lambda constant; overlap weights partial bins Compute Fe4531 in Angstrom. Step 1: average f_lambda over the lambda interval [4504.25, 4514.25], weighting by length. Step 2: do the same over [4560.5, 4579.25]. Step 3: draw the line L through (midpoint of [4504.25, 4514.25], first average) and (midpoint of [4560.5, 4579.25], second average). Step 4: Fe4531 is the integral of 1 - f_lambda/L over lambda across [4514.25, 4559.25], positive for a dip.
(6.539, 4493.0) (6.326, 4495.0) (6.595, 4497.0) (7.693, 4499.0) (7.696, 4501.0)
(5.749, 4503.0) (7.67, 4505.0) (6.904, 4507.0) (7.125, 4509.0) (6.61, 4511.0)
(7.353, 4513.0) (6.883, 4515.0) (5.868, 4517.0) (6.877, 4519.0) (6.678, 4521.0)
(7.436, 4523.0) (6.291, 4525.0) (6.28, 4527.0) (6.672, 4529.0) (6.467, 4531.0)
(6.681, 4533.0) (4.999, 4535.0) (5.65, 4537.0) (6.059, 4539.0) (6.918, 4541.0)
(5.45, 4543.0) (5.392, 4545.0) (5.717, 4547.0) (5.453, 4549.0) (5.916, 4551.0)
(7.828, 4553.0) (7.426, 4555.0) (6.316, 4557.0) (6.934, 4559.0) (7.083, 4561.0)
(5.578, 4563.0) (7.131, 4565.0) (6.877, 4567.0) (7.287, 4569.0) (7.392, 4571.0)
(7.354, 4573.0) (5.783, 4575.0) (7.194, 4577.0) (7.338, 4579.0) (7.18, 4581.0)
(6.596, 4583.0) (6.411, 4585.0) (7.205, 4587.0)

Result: 4.3 Angstrom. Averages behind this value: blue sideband 7.11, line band 6.34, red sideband 6.88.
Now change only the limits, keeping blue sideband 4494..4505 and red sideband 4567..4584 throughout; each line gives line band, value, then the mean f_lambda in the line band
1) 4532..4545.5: 2.0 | 5.9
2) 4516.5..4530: 0.6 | 6.61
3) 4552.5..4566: 0.2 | 6.87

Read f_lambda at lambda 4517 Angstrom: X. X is 5.868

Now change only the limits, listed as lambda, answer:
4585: 6.411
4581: 7.18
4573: 7.354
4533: 6.681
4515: 6.883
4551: 5.916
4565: 7.131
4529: 6.672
